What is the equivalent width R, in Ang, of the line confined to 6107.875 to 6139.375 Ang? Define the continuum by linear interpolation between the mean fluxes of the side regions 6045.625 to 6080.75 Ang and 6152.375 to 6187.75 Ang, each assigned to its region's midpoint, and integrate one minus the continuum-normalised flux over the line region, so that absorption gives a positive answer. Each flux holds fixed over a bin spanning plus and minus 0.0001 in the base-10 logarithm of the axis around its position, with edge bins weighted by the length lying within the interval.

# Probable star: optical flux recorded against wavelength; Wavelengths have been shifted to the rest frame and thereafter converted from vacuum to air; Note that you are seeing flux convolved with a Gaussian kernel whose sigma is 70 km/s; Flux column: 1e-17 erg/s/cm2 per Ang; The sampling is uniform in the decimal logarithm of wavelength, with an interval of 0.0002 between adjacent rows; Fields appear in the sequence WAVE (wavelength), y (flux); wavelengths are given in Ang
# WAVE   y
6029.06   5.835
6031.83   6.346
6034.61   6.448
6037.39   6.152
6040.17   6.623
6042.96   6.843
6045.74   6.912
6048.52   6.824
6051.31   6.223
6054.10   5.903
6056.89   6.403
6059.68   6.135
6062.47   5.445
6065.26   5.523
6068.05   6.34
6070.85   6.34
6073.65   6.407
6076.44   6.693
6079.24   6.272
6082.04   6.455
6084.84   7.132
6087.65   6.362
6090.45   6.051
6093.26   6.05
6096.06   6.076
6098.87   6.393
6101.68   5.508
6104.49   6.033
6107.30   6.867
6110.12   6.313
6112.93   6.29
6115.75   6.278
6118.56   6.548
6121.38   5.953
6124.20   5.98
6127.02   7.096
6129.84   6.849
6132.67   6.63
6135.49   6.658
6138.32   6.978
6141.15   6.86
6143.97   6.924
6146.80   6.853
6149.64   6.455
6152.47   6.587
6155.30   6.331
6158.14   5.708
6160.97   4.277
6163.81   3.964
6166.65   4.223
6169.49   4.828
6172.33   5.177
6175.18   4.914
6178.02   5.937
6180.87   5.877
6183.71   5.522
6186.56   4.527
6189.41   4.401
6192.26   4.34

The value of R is -4.9 Ang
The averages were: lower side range 6.24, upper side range 5.17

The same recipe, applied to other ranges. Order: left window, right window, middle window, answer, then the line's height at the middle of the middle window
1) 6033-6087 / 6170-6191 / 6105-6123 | -1.6 Ang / 5.83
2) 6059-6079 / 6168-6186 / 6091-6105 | -0.2 Ang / 5.92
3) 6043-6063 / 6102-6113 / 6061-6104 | 0.8 Ang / 6.32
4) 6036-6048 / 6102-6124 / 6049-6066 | 1.5 Ang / 6.56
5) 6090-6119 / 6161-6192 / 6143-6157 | -3.2 Ang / 5.37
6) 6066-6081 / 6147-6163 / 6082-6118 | -0.5 Ang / 6.21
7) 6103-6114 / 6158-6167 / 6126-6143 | -4.4 Ang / 5.43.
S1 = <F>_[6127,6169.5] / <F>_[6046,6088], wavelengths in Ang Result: 1.0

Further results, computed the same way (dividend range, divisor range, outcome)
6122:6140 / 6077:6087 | 1.01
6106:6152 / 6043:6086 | 1.04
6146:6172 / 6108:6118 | 0.85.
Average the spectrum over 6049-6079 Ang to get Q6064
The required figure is 6.17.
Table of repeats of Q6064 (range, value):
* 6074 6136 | 6.38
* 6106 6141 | 6.55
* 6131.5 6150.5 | 6.78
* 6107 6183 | 6.03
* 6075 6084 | 6.52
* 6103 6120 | 6.38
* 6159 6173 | 4.51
